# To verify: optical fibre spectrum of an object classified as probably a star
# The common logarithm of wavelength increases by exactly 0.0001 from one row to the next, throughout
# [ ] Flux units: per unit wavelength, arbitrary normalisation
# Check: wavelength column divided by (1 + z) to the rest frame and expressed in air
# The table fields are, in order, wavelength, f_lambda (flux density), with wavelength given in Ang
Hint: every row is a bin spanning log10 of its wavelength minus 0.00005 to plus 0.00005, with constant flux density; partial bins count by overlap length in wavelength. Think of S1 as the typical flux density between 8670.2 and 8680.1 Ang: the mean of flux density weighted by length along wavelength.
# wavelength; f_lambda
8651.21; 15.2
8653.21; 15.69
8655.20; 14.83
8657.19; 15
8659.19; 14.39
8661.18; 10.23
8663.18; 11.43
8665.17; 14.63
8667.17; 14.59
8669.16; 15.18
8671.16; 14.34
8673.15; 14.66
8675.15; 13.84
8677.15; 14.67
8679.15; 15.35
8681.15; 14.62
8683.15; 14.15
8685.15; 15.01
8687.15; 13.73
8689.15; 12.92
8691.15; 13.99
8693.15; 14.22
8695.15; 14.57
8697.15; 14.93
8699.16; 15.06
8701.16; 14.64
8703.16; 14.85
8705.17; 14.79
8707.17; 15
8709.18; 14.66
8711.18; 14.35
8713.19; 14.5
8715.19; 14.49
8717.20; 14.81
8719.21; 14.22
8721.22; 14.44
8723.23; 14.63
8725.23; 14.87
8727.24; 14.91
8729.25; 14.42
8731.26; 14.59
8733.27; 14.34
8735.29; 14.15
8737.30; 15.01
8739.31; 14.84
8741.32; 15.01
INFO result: 14.6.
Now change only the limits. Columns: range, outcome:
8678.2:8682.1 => 15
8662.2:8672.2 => 14.1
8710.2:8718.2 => 14.5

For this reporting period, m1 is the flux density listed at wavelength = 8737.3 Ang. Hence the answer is 15.01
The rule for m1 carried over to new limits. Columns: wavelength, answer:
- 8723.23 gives 14.63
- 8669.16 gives 15.18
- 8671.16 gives 14.34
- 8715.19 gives 14.49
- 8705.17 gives 14.79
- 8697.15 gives 14.93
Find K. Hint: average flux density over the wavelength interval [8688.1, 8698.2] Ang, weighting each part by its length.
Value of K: 14.1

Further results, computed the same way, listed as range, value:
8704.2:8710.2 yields 14.8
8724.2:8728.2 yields 14.9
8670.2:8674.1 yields 14.5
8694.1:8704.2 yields 14.8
